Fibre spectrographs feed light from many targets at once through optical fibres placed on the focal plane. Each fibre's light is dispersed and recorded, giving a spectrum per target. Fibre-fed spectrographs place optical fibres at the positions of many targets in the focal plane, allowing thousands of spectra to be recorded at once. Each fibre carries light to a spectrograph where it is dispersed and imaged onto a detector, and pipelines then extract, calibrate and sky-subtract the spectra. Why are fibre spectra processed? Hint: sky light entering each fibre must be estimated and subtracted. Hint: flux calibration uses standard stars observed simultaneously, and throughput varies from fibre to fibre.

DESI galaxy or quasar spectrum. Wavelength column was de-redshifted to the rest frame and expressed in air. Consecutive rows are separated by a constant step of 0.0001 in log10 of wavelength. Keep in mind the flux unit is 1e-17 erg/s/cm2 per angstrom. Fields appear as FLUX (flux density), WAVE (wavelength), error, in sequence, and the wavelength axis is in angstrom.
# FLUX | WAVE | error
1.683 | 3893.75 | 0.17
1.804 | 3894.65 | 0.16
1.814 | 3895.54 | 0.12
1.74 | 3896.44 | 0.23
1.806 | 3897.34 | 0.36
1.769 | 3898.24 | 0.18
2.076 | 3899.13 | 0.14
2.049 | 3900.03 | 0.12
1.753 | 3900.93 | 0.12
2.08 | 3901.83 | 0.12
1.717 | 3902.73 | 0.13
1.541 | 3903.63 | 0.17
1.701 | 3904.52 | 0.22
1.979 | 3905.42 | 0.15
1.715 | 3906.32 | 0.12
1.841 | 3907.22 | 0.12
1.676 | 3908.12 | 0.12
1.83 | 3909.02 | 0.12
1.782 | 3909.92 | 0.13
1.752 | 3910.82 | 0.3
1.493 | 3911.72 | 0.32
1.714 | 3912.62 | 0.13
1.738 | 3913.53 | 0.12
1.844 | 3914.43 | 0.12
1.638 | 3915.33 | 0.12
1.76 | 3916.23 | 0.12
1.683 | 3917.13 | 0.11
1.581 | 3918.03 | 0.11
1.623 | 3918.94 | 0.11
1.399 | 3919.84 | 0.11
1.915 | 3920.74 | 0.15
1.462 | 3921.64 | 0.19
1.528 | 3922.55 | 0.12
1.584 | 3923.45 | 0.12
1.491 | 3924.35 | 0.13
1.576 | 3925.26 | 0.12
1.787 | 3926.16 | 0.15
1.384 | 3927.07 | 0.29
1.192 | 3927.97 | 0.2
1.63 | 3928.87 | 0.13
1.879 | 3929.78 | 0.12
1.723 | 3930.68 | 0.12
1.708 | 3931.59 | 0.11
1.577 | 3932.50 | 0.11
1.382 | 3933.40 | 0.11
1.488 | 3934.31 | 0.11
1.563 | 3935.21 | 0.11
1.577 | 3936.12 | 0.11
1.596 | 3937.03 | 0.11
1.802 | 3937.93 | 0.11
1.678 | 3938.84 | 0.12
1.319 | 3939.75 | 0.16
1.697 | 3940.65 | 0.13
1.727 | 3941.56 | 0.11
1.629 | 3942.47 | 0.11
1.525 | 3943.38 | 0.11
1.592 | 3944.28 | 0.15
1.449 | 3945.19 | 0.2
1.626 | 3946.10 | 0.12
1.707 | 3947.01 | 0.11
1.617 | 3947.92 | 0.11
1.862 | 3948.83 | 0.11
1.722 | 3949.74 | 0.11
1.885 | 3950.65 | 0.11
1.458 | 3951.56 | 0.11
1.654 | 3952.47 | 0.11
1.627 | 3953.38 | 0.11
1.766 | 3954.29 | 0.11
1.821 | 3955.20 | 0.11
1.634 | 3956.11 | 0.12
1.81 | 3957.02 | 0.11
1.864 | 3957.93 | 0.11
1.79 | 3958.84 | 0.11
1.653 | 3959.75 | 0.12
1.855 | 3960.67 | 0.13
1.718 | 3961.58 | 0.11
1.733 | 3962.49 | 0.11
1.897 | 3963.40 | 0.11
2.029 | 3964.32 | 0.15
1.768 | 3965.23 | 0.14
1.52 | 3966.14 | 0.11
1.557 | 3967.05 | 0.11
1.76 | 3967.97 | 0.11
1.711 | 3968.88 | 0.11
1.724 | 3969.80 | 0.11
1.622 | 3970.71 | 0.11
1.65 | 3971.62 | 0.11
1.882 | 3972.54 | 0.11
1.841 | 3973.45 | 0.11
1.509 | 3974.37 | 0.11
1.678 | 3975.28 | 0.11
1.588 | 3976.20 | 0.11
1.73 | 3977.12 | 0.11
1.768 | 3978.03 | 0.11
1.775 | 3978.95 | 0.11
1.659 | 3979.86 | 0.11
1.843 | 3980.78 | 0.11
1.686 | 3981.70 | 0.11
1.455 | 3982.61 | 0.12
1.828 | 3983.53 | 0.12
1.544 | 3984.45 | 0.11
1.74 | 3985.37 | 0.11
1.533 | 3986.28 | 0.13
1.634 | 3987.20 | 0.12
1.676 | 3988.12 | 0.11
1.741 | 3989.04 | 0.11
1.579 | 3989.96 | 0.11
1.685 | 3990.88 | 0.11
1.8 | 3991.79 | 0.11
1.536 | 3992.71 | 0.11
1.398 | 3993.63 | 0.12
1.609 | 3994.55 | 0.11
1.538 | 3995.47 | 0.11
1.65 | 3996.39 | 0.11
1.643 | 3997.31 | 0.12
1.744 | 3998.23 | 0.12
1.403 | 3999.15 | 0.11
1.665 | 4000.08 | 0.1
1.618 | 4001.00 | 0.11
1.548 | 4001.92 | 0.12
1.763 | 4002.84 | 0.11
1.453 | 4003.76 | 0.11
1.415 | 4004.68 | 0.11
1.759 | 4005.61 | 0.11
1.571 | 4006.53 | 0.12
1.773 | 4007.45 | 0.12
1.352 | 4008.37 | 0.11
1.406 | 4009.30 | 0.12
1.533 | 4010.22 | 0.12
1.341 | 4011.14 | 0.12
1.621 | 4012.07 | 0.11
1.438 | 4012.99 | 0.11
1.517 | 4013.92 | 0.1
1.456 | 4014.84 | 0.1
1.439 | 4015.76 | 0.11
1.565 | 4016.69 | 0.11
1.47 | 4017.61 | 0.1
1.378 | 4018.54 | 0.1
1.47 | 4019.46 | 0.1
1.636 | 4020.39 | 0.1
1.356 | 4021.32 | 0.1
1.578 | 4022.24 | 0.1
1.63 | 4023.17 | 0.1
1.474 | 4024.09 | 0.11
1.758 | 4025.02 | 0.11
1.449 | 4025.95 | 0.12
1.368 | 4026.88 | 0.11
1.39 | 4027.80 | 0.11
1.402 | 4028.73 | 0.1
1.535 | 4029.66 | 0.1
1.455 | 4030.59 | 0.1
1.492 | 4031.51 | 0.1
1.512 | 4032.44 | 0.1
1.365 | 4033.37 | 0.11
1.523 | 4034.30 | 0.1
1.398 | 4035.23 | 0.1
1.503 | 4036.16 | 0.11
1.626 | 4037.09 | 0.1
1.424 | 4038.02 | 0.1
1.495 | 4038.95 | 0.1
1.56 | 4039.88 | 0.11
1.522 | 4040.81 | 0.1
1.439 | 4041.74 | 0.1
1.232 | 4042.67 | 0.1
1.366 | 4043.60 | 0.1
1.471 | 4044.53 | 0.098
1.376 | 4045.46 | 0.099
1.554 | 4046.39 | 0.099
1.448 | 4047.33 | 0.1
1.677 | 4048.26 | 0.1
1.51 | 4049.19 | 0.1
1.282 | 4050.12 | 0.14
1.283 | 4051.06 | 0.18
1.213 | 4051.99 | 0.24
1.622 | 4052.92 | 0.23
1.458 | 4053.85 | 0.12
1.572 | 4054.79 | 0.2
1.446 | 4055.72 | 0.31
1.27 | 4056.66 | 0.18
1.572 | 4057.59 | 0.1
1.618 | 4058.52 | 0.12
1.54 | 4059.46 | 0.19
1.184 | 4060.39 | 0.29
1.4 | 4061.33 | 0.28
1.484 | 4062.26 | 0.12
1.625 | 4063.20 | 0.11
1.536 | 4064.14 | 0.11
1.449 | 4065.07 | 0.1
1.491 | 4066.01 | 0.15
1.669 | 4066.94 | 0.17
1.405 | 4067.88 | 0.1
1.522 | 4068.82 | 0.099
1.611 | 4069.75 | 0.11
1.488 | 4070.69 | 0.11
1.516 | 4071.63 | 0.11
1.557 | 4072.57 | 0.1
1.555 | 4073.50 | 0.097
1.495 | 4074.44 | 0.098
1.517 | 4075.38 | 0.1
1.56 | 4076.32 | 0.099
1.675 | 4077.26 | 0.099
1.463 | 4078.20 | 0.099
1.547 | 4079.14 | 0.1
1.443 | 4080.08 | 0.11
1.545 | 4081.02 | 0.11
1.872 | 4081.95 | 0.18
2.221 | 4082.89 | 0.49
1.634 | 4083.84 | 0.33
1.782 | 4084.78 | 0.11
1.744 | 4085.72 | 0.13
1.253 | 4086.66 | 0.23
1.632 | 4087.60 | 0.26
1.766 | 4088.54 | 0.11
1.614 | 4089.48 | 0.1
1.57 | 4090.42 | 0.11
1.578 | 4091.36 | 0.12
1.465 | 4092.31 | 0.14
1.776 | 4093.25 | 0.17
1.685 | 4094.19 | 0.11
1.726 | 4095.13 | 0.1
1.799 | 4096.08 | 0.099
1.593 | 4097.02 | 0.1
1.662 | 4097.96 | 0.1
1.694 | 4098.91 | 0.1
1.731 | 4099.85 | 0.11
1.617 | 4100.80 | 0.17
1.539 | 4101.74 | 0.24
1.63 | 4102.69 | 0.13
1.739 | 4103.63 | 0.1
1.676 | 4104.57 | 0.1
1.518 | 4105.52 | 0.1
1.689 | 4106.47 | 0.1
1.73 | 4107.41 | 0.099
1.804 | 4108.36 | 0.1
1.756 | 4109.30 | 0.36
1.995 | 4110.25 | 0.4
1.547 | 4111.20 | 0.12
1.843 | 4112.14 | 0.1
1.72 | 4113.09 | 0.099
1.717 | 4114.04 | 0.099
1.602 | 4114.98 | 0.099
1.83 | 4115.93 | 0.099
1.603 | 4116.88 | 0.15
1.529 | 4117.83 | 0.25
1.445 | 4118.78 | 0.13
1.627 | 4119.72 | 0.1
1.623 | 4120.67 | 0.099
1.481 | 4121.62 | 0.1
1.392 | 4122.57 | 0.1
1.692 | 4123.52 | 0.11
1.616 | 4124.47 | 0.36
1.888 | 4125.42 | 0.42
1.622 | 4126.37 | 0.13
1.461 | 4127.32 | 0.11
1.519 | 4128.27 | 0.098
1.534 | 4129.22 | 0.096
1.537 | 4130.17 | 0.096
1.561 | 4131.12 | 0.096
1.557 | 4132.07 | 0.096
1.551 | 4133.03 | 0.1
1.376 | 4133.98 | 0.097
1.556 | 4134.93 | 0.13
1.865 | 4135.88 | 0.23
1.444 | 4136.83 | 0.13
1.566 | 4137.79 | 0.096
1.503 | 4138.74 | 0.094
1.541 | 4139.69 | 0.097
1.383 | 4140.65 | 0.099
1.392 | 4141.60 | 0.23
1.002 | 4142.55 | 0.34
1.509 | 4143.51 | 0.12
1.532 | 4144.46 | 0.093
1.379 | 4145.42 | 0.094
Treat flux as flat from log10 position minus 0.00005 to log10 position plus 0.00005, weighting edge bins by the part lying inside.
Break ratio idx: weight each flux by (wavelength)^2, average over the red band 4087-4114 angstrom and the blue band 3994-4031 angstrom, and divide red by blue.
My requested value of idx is 1.1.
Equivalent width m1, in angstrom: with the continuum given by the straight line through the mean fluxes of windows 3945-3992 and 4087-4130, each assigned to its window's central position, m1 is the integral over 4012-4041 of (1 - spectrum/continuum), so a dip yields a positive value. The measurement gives 3.28 angstrom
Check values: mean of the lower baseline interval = 1.71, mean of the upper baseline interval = 1.65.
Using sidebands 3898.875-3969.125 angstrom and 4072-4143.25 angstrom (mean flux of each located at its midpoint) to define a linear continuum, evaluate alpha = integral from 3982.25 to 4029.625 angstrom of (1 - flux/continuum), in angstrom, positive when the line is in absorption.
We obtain 2.8 angstrom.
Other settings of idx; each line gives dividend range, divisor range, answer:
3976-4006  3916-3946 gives 1.06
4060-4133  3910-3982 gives 1.04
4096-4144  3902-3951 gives 1.07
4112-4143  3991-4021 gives 1.07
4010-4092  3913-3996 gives 0.96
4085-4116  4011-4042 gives 1.17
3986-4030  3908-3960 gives 0.98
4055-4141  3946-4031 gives 1.04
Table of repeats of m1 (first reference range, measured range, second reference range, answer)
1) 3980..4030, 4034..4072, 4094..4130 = 3.1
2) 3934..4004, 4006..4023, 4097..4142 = 1.6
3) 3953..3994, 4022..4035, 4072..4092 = 1.3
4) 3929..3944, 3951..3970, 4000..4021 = -1.7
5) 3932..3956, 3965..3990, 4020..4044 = -1.7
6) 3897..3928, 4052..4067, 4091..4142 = 1.5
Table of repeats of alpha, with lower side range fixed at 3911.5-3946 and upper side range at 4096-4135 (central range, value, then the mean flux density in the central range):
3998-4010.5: 0.36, 1.57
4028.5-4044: 1.51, 1.46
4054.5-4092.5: 1.57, 1.56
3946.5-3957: -0.66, 1.71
